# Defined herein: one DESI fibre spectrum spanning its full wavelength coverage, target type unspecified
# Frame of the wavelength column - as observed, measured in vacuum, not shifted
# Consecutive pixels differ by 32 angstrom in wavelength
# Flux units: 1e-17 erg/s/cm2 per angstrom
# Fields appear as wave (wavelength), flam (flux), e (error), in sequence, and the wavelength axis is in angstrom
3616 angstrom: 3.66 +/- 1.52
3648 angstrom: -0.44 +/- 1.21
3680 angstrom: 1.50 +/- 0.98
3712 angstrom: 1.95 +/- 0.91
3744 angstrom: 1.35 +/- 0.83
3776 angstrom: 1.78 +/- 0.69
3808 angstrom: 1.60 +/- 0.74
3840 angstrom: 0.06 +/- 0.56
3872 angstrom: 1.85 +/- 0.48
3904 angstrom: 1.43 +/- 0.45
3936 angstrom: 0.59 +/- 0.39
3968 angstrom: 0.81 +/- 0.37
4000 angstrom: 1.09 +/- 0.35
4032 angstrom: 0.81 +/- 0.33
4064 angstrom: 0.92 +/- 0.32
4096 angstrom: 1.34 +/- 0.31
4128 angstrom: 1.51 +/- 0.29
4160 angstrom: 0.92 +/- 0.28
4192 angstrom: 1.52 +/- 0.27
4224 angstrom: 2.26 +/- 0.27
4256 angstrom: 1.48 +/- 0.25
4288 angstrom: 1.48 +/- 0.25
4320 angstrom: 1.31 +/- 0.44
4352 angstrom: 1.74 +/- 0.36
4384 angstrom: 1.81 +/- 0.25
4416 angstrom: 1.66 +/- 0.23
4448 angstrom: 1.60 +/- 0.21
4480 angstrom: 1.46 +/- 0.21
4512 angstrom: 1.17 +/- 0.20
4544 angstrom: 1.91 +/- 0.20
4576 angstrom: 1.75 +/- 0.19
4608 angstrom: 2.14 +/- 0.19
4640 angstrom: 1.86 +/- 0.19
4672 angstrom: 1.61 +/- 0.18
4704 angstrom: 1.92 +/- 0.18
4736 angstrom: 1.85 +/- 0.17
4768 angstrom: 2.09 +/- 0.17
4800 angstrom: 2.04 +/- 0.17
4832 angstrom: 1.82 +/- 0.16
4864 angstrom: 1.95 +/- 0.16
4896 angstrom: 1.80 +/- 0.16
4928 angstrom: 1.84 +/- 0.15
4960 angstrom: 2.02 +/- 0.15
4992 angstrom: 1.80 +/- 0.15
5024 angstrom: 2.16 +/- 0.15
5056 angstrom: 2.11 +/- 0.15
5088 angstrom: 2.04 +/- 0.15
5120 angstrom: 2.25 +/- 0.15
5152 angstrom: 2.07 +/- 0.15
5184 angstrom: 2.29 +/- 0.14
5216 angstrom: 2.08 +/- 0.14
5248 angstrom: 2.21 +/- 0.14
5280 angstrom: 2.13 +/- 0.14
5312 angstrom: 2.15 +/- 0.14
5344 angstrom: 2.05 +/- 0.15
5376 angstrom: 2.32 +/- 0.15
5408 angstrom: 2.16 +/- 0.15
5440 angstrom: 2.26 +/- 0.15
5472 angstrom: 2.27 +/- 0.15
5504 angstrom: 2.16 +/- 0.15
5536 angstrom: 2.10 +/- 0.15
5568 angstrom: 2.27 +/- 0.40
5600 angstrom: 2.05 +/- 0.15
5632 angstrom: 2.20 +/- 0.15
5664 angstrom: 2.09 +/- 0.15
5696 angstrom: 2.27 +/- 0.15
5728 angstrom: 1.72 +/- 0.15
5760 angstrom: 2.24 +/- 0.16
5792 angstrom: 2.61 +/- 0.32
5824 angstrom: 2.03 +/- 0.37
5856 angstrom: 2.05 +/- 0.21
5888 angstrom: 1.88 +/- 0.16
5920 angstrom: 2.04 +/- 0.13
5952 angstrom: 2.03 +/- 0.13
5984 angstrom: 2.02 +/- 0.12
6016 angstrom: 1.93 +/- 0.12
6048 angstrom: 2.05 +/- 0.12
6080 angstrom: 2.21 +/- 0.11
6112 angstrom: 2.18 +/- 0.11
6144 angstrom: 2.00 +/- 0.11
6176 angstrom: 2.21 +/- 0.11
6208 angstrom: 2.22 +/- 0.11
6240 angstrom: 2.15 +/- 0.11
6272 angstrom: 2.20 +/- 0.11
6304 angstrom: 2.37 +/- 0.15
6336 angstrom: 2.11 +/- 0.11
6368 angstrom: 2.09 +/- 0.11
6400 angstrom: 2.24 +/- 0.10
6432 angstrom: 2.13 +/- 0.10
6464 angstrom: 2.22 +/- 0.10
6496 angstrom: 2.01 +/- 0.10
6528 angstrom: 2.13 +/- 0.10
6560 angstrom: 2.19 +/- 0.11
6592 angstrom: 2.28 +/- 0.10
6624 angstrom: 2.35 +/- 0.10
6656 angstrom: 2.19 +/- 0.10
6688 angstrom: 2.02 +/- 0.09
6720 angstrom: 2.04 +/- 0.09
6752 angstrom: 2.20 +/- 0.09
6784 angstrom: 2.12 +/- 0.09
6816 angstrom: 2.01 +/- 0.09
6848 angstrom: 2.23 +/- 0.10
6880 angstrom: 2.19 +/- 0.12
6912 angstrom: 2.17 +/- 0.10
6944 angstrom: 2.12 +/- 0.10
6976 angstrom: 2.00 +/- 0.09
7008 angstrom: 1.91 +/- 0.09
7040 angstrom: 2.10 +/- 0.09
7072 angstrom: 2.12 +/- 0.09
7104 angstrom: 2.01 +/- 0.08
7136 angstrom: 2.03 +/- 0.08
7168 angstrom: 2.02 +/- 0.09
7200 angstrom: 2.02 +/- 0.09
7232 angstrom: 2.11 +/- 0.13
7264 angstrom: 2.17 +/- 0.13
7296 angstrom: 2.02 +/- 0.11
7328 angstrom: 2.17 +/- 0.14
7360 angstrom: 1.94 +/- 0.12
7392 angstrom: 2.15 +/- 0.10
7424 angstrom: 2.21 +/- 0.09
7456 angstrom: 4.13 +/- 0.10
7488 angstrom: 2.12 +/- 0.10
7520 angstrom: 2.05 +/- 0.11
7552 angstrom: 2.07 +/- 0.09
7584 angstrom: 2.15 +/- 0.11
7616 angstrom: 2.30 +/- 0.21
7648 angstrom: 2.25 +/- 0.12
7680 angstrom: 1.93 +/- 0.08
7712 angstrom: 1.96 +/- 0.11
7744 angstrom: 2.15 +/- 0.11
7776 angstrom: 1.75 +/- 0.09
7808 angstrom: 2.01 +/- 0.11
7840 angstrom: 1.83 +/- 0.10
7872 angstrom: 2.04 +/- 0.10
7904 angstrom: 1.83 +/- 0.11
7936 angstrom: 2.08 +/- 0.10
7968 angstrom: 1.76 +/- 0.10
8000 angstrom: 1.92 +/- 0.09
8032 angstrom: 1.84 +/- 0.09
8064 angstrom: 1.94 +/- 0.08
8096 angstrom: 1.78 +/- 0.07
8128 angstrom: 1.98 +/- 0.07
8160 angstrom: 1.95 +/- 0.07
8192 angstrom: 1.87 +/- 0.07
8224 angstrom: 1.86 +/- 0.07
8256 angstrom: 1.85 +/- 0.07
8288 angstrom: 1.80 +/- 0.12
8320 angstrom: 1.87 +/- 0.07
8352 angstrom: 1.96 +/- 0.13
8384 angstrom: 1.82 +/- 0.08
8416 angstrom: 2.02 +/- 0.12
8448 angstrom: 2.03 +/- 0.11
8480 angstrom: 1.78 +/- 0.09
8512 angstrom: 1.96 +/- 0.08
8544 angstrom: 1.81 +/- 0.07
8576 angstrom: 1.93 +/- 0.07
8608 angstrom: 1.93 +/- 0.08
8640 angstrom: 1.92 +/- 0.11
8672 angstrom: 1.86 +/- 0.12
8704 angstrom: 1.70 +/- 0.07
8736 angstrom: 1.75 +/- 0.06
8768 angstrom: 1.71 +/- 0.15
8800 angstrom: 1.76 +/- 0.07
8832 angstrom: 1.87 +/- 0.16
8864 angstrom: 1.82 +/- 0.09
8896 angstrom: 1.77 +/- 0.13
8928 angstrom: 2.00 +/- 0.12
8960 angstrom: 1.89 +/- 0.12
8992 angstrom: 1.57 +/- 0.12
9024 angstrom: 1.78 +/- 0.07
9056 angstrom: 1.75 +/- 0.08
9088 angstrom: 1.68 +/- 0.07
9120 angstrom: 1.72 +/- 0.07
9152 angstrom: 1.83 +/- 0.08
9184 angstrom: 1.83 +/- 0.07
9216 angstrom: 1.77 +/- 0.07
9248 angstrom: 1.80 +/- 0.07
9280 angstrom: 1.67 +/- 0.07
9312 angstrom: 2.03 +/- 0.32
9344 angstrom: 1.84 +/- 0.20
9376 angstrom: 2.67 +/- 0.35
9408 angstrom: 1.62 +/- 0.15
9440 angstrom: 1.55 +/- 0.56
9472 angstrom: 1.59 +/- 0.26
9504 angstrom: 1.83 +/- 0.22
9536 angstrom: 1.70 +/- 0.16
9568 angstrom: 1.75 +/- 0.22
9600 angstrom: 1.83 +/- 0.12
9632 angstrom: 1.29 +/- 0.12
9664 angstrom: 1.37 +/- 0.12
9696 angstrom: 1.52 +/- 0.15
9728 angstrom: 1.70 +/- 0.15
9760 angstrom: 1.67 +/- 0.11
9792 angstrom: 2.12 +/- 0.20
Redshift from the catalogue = 0.134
